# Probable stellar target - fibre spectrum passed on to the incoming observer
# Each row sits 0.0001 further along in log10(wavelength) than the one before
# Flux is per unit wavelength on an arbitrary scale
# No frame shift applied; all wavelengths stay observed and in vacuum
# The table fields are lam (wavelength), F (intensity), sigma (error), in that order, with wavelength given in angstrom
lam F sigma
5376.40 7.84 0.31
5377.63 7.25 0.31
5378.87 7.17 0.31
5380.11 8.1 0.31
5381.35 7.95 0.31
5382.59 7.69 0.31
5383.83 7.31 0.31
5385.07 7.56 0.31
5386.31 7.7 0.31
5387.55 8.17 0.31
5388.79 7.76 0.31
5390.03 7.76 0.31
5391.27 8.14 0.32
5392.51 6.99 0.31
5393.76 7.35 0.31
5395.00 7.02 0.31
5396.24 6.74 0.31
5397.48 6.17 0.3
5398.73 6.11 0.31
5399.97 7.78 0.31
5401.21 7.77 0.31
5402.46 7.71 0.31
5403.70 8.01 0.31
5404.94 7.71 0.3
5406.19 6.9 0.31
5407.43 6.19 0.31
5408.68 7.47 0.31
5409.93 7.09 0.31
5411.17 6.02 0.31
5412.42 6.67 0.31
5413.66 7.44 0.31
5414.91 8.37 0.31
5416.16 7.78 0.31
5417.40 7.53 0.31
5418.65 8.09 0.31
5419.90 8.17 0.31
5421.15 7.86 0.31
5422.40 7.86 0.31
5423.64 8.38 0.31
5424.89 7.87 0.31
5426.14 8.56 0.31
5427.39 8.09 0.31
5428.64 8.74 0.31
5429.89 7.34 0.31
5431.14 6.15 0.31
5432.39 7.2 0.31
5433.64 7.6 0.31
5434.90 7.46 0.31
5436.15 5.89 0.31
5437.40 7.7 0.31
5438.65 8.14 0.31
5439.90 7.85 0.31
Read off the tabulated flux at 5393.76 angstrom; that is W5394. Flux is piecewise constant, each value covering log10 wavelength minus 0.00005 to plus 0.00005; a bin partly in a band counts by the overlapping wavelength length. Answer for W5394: 7.35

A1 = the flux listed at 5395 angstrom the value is 7.02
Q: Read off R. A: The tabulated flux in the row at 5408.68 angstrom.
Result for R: 7.47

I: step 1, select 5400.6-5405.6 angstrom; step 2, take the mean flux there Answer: 7.79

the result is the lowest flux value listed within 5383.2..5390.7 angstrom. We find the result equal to 7.31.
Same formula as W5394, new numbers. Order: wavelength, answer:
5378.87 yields 7.17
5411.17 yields 6.02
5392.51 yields 6.99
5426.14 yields 8.56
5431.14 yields 6.15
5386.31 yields 7.7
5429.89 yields 7.34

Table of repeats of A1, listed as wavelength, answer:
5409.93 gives 7.09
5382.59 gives 7.69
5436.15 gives 5.89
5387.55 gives 8.17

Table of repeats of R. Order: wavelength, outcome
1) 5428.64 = 8.74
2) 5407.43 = 6.19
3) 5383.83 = 7.31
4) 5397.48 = 6.17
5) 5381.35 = 7.95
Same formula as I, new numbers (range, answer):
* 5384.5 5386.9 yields 7.63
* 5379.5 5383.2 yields 7.91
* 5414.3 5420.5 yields 7.99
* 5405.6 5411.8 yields 6.73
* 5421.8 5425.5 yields 8.06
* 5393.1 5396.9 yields 7.02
